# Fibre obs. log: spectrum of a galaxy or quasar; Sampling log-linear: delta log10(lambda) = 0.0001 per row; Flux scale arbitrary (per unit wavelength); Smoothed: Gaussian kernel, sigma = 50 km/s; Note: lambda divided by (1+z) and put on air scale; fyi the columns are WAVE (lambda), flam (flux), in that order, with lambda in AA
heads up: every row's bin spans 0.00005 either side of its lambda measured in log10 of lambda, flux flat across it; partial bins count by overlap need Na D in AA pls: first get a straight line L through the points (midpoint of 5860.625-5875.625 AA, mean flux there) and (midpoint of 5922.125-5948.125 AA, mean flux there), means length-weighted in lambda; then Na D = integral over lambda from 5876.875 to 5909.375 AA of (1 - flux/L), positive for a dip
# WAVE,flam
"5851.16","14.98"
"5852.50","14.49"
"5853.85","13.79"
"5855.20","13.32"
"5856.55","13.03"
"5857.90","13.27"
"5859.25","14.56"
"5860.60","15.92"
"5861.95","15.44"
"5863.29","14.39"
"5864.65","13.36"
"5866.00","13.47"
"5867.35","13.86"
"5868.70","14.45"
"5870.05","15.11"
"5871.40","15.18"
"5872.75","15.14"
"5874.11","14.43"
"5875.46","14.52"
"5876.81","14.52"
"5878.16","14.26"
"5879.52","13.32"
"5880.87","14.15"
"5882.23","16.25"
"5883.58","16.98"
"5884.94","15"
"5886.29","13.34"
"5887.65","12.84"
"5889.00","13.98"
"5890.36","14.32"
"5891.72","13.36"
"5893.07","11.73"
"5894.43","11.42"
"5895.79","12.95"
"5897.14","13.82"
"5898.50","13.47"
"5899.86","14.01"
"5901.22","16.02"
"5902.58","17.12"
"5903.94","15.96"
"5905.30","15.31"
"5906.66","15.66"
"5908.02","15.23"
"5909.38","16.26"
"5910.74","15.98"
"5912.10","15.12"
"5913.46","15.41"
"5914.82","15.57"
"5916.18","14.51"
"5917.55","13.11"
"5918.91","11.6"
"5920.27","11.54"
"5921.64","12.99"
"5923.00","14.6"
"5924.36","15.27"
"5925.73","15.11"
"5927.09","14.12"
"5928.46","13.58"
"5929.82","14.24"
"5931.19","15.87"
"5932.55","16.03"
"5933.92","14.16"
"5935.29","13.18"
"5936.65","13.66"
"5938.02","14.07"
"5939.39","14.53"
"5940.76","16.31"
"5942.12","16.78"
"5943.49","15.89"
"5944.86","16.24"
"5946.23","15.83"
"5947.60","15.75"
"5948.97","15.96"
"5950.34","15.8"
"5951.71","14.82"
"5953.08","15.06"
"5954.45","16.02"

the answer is 0.7 AA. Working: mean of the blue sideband 14.6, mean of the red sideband 15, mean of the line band 14.4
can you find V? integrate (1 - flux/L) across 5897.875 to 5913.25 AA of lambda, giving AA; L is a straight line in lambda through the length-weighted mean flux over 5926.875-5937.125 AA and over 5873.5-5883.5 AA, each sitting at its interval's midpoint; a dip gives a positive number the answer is -1.0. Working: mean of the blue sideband 14.7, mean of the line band 15.5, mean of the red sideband 14.4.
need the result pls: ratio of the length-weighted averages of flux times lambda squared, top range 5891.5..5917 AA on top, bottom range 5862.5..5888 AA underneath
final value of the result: 1.0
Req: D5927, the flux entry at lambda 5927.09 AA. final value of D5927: 14.12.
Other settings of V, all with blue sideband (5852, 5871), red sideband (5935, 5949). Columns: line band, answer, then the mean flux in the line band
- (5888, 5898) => 1.1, 13.1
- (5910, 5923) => 0.8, 14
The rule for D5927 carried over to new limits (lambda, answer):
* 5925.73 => 15.11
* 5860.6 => 15.92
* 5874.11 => 14.43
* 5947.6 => 15.75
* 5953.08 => 15.06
